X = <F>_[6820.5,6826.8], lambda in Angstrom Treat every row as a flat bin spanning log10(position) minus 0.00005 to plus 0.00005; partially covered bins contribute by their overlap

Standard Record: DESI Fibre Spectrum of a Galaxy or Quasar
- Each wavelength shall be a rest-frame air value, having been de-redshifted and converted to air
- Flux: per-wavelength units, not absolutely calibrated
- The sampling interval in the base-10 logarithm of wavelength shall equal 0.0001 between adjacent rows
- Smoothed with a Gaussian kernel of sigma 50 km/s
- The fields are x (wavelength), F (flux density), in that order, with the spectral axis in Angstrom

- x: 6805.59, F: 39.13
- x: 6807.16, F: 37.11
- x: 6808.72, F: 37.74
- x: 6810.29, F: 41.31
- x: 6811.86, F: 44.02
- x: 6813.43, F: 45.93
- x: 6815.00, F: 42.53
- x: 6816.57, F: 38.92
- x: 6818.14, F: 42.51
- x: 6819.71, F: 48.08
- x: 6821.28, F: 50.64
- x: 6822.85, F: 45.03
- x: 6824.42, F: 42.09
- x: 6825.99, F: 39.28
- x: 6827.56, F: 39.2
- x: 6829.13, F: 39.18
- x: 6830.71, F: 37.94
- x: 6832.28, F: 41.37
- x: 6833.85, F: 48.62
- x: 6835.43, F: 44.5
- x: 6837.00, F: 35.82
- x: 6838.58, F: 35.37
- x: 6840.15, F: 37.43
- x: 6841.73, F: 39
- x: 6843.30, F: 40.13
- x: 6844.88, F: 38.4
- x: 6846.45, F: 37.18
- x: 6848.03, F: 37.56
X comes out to 44.3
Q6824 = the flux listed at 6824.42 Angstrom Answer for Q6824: 42.09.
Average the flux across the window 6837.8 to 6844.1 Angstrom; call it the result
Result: 38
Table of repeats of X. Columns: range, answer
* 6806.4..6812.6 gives 40.1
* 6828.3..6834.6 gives 41.7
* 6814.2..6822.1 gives 44.5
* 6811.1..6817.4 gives 42.8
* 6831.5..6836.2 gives 44.8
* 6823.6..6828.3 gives 40.3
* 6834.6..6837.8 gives 40.1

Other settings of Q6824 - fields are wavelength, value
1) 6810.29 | 41.31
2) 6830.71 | 37.94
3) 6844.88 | 38.4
